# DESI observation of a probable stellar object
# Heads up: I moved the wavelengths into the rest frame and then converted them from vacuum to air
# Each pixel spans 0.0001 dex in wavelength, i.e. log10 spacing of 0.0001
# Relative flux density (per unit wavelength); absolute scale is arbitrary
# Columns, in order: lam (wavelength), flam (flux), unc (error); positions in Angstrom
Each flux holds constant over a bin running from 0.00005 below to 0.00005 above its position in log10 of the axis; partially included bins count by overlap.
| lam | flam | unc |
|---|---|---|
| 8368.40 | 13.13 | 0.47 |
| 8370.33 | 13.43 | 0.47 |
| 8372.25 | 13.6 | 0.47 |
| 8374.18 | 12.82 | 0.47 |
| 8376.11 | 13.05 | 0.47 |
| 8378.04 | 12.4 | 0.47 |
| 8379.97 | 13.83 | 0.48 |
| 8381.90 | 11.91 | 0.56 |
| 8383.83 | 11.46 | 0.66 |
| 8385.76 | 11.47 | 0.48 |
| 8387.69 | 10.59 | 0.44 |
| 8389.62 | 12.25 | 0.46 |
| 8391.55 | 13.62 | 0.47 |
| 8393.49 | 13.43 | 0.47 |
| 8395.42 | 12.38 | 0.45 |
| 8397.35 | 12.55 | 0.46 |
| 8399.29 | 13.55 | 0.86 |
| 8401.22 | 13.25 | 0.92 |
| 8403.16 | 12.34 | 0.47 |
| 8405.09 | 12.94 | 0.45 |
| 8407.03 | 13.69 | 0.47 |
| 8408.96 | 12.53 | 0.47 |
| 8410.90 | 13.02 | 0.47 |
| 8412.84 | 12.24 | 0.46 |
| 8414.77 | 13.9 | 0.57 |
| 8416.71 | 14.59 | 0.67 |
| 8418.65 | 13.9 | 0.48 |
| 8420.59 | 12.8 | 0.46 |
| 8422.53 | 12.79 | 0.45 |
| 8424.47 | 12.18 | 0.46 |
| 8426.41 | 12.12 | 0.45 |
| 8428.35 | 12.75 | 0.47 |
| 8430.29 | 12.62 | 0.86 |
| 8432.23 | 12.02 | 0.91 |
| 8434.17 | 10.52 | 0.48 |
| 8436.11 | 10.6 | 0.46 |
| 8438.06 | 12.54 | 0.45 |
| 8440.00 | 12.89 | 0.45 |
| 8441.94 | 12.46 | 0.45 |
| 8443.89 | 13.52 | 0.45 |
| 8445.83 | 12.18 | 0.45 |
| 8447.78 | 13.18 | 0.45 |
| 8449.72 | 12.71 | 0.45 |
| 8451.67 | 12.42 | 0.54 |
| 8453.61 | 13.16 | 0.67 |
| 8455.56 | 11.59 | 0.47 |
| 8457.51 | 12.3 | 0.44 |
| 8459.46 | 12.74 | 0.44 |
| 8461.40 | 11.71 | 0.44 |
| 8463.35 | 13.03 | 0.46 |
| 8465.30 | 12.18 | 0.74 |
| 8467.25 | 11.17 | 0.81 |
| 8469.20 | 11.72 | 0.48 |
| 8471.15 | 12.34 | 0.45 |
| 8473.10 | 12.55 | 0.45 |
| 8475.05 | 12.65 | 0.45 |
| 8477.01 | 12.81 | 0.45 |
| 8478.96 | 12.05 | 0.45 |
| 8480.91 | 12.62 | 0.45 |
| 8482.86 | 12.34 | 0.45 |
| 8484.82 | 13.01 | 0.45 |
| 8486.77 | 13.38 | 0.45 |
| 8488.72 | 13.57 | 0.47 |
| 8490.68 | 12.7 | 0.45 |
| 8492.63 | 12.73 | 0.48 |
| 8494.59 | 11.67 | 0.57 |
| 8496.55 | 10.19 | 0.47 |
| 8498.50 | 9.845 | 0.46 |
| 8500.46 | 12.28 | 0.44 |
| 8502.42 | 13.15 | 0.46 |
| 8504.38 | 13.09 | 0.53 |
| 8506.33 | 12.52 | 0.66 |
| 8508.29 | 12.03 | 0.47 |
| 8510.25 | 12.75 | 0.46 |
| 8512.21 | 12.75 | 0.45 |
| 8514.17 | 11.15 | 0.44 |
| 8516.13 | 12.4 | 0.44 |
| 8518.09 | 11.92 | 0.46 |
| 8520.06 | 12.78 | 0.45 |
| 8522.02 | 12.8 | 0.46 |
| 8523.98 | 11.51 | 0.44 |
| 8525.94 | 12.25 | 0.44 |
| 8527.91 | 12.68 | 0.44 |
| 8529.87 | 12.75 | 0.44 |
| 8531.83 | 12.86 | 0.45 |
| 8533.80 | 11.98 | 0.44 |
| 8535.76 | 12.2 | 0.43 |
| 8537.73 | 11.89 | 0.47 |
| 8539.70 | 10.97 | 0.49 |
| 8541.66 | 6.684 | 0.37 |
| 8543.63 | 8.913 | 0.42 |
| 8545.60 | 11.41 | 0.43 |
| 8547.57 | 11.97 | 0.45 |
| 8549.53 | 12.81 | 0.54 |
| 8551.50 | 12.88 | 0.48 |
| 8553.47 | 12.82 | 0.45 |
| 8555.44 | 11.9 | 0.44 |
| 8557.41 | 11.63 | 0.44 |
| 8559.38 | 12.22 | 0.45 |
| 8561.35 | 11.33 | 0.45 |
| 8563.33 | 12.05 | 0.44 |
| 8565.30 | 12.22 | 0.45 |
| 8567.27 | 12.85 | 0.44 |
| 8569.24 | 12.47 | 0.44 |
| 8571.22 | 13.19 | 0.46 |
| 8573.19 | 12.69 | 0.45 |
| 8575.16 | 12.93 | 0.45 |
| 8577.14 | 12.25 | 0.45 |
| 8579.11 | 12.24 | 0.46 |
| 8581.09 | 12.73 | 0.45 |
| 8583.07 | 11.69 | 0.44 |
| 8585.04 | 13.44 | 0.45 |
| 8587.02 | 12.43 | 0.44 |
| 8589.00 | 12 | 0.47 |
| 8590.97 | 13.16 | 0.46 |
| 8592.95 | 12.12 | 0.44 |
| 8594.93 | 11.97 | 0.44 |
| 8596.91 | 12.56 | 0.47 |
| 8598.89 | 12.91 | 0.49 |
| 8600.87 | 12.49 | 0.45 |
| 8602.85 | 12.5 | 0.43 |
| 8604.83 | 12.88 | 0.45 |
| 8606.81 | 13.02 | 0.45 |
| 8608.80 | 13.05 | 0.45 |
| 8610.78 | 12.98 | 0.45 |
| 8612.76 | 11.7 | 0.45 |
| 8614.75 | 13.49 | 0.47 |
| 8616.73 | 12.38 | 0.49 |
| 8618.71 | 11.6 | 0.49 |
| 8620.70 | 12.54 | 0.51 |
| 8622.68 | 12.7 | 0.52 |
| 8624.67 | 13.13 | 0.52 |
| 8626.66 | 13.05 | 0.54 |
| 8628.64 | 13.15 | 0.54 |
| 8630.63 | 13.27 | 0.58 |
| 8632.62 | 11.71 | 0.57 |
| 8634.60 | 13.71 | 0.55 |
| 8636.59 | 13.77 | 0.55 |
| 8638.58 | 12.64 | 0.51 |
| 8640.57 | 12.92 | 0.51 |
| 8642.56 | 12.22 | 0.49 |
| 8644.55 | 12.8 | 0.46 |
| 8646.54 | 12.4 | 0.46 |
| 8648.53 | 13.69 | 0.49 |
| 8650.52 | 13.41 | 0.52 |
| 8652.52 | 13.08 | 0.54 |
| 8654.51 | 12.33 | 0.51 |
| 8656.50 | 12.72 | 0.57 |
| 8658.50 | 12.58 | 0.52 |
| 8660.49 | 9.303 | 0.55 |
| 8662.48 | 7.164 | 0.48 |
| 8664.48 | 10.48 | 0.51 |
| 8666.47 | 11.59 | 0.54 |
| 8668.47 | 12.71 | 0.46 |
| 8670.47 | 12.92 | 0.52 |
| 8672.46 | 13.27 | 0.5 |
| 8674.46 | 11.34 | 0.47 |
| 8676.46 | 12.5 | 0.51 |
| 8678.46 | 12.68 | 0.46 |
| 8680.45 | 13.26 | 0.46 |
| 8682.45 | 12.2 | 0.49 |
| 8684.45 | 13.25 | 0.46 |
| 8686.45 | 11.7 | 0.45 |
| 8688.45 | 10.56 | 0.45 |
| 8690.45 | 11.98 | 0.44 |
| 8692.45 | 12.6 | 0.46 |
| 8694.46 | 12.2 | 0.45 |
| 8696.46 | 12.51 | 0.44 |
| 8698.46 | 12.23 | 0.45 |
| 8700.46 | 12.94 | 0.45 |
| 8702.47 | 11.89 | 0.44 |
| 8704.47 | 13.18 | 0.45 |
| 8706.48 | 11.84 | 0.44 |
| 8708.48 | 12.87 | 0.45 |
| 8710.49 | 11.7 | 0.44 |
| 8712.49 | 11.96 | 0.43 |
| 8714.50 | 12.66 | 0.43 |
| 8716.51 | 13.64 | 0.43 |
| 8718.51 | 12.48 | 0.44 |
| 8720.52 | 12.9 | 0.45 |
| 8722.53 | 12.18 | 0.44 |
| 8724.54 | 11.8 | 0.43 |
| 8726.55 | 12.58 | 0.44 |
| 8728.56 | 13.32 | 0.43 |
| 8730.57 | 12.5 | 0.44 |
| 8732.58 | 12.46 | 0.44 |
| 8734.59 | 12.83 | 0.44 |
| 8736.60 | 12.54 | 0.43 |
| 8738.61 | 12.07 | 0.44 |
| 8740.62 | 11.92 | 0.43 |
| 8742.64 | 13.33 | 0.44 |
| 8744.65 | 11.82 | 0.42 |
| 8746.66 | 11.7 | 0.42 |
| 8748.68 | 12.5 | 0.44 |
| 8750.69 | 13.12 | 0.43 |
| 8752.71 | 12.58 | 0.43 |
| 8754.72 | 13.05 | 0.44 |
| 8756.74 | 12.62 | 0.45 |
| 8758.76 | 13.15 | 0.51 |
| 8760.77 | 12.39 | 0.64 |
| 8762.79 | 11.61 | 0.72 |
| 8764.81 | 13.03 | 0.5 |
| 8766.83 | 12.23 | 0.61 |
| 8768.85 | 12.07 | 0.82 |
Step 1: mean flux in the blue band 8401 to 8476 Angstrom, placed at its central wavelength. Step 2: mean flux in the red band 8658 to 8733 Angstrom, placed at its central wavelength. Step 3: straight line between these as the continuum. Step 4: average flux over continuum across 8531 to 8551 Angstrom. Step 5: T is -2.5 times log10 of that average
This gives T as 0.11 mag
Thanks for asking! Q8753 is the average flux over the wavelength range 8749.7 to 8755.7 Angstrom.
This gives 12.9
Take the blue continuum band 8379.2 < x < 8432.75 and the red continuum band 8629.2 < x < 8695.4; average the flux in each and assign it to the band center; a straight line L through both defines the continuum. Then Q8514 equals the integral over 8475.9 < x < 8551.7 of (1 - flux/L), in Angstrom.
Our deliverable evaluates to 3.0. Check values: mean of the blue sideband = 12.7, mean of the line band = 12.1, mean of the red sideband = 12.3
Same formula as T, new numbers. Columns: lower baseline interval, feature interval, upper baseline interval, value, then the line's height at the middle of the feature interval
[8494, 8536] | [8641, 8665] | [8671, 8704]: 0.04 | 12.3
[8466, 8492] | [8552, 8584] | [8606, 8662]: 0.02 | 12.6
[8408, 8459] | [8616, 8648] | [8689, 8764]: -0.02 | 12.5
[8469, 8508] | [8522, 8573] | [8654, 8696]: 0.03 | 12.2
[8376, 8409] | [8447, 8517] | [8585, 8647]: 0.03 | 12.7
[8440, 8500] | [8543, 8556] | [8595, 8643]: 0.06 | 12.6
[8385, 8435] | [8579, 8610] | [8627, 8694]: -0.02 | 12.4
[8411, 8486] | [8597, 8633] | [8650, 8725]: -0.04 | 12.3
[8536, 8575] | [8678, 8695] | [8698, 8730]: 0.01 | 12.4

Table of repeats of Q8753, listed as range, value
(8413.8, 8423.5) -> 13.6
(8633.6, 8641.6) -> 13.3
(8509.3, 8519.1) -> 12.2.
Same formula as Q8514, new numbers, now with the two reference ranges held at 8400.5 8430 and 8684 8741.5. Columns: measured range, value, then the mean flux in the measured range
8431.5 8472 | 2.1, 12.2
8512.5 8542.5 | 2.2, 11.8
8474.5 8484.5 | 0.3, 12.5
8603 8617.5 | -0.2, 12.8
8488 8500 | 1.0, 11.8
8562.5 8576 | 0.0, 12.6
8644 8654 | -0.4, 13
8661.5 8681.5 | 1.1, 11.8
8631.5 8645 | -0.3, 12.8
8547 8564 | 0.7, 12.2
